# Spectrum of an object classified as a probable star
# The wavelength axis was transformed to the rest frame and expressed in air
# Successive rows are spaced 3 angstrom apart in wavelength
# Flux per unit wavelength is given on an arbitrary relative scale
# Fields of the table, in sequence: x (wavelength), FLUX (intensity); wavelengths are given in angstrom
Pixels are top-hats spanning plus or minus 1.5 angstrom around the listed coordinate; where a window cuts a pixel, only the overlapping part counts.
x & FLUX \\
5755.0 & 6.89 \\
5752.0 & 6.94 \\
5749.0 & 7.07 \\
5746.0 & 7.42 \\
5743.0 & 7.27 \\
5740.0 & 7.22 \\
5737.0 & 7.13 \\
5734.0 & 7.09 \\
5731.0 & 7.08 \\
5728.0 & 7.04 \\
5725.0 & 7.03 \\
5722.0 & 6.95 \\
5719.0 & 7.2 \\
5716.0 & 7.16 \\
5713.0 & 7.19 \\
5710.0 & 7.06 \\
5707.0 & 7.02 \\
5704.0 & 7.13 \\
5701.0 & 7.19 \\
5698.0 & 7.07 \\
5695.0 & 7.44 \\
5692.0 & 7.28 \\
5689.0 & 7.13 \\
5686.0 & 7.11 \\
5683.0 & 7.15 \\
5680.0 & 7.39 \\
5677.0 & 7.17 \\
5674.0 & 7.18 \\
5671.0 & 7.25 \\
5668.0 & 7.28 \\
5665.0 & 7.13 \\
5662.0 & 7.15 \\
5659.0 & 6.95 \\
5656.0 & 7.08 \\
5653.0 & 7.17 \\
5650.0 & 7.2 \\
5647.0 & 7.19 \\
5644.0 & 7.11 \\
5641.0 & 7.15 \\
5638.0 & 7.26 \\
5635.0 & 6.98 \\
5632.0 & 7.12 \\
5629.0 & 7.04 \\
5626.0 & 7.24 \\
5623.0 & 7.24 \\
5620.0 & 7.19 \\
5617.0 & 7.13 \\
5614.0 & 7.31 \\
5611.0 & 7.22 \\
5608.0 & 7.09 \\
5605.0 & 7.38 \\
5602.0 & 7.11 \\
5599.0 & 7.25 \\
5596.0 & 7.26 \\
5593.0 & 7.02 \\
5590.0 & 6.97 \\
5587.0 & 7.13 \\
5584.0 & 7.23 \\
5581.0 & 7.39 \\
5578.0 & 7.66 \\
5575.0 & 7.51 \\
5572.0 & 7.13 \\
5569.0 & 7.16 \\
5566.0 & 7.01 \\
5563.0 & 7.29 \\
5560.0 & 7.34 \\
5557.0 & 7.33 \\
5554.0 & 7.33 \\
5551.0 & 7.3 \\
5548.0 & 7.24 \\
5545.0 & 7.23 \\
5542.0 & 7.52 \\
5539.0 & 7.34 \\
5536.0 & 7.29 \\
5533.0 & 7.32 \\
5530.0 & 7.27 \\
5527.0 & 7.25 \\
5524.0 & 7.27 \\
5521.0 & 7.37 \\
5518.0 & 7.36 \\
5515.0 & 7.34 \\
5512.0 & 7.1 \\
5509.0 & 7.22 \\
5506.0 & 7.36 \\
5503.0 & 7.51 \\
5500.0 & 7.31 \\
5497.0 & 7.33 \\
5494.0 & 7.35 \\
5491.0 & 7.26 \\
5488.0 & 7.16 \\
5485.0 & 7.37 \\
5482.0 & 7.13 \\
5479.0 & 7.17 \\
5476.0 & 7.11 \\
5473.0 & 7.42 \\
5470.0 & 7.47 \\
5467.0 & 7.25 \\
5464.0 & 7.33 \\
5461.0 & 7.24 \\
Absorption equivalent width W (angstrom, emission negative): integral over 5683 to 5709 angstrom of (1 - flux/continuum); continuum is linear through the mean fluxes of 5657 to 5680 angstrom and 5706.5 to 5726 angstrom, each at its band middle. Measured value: -0.15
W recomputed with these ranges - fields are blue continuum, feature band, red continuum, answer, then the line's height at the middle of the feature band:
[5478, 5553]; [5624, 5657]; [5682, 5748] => 0.3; 7.21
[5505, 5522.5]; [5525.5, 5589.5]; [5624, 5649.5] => -0.5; 7.24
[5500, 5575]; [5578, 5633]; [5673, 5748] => 0.3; 7.24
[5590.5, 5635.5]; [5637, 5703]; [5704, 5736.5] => -0.5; 7.13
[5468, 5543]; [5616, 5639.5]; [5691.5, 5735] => 0.2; 7.2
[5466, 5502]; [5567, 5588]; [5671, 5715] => -0.2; 7.24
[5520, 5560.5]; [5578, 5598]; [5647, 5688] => 0.1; 7.26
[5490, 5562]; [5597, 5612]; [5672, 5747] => 0.1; 7.25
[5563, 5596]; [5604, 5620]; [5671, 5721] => 0.0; 7.21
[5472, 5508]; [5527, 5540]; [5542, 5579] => 0.0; 7.29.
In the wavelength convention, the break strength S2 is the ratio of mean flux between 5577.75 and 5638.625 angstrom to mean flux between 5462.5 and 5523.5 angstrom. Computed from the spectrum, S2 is 0.99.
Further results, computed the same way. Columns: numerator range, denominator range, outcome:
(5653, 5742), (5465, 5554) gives 0.98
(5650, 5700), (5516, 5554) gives 0.98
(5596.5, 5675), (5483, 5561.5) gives 0.98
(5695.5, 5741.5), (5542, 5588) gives 0.97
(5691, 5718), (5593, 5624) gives 0.99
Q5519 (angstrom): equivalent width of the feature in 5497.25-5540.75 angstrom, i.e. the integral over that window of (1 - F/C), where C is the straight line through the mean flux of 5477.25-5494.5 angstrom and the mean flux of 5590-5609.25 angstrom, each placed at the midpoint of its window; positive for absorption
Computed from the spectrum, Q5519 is -0.6 angstrom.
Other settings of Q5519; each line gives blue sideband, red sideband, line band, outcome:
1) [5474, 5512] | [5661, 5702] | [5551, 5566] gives -0.1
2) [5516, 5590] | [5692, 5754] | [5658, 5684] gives 0.0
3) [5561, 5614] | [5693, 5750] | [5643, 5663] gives 0.2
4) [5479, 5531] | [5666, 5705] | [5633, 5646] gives 0.2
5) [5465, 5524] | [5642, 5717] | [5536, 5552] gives -0.1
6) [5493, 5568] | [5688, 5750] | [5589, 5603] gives 0.2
